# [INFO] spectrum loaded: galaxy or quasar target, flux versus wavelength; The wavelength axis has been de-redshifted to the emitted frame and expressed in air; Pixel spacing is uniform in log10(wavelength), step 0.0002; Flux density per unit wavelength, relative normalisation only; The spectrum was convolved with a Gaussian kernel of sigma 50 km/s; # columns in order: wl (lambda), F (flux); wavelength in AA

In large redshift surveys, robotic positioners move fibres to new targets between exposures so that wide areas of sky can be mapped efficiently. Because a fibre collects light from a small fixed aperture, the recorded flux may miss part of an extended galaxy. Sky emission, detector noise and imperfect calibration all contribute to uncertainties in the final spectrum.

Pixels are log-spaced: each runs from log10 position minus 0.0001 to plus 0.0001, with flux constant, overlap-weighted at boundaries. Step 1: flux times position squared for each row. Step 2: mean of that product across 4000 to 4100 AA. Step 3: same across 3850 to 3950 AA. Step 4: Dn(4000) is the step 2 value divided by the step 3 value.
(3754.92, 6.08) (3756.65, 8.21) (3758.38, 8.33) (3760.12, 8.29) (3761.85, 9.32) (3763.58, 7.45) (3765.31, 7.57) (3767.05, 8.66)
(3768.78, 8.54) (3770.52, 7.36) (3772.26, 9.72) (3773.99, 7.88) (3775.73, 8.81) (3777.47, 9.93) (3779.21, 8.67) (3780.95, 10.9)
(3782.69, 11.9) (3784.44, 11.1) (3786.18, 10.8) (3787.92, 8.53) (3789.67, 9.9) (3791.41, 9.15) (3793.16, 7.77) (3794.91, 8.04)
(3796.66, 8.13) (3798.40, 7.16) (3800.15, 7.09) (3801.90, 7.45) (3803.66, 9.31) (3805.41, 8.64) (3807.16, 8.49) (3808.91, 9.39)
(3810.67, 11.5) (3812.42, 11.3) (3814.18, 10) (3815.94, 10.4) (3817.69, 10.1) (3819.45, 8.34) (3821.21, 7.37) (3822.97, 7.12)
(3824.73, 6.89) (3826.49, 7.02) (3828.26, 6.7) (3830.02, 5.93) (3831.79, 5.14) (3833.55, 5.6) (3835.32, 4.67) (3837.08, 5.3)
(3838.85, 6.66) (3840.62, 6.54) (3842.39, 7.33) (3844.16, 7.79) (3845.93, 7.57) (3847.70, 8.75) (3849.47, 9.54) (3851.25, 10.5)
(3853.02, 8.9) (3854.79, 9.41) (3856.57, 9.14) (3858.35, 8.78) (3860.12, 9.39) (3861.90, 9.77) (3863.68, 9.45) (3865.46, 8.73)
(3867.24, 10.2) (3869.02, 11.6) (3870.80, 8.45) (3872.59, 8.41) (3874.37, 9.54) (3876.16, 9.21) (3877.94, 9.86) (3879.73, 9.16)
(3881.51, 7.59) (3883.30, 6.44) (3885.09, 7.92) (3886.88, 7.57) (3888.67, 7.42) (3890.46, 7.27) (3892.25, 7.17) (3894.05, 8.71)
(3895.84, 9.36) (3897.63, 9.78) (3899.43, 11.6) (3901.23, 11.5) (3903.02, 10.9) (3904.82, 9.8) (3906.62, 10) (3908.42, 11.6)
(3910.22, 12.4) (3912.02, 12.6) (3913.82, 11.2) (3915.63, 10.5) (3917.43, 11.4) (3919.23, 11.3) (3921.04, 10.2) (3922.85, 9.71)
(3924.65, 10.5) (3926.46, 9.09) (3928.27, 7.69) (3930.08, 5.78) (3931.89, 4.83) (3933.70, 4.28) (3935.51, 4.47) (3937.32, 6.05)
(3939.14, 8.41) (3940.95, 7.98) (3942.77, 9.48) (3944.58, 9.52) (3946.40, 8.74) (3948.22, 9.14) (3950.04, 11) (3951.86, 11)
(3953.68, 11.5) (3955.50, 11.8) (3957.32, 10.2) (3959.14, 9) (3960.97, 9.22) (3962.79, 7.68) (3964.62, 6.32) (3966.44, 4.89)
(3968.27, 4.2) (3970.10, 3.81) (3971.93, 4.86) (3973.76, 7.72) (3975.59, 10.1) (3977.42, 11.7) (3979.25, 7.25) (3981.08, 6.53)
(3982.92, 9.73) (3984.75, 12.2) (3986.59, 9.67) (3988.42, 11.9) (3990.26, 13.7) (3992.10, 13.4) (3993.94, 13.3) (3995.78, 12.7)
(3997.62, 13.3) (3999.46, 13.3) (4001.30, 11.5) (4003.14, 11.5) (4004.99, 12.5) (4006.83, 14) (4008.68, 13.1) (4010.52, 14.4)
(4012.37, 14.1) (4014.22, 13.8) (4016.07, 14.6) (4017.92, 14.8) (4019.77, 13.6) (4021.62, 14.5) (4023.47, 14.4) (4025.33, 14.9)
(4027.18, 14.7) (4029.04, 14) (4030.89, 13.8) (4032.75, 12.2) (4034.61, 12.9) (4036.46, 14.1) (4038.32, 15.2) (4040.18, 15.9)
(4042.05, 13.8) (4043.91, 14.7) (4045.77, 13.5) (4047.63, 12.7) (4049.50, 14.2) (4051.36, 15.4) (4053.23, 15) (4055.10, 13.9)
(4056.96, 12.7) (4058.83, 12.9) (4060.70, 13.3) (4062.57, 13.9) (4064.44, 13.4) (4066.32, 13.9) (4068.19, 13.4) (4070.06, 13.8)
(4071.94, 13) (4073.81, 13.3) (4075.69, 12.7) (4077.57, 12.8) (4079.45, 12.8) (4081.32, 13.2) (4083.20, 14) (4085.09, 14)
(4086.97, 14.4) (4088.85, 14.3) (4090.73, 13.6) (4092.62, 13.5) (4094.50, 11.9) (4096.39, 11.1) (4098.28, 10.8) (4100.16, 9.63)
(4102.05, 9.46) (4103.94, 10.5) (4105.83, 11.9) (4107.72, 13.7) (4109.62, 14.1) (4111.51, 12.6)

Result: 1.60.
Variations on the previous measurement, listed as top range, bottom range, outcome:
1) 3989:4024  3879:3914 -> 1.50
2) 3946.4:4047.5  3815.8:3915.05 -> 1.43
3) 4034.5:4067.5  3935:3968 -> 1.70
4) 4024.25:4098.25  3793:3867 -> 1.87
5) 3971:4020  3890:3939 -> 1.33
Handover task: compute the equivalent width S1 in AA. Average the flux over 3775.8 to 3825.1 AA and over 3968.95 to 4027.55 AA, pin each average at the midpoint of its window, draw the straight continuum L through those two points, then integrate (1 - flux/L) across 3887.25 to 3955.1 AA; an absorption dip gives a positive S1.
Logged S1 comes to 9.4 AA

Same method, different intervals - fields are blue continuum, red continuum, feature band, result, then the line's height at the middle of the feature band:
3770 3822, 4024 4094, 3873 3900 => 5.6 AA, 10.8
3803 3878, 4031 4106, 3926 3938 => 5.1 AA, 10.4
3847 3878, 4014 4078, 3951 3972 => 6.8 AA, 11.8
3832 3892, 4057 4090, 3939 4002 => 7.6 AA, 10.9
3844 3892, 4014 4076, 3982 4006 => 0.5 AA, 12.5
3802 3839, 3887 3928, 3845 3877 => -1.3 AA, 8.93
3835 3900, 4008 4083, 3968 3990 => 6.1 AA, 11.9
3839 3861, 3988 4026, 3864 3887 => 1.2 AA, 9.37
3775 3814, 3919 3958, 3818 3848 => 7.7 AA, 9.13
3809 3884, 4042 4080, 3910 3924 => -1.4 AA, 10.1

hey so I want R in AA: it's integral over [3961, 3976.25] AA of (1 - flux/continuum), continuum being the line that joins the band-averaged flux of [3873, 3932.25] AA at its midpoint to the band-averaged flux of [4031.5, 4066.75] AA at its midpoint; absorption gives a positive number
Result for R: 6.83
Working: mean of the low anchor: 9.42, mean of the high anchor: 13.9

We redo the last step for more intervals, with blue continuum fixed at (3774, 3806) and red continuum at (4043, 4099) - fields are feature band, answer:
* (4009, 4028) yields -2.6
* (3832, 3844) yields 4.6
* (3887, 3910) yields 2.4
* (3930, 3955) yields 7.2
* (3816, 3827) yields 1.7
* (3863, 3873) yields 0.7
